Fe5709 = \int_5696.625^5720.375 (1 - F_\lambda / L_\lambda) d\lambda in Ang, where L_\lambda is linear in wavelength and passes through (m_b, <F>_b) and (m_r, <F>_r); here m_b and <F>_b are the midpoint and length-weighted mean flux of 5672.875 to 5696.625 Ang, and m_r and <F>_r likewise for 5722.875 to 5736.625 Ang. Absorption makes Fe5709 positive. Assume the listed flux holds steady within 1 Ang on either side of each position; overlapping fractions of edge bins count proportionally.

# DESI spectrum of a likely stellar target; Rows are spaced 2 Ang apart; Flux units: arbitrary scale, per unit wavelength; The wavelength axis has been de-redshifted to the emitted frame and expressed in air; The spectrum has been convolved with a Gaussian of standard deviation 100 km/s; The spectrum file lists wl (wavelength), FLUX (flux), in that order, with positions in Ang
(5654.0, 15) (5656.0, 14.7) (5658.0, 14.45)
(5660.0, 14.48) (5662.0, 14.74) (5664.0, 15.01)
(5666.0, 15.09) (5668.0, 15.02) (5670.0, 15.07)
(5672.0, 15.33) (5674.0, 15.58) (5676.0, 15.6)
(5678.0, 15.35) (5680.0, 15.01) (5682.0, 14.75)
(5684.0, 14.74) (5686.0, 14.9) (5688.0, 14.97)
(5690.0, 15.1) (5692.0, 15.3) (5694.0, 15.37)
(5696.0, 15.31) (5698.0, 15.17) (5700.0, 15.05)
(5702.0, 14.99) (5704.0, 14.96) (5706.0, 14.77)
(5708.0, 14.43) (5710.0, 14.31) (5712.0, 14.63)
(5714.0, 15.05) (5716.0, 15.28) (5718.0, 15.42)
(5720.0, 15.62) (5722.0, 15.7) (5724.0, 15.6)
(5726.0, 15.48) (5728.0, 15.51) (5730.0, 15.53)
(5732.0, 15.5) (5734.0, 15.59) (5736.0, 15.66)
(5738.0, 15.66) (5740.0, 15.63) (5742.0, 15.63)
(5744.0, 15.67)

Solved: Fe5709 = 0.63 Ang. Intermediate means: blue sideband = 15.2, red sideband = 15.6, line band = 15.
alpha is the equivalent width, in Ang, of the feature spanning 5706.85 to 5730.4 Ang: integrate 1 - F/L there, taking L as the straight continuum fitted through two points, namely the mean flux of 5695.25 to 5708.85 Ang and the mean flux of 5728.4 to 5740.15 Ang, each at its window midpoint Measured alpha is 0.12 Ang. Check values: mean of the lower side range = 15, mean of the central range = 15.2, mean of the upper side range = 15.6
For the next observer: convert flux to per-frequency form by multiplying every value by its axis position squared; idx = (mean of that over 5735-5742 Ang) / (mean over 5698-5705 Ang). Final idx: 1.1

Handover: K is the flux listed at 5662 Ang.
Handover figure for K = 14.74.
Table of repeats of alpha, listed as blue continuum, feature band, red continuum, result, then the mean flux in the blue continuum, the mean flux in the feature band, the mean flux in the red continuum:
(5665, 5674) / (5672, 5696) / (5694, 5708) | -0.10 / 15.2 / 15.2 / 15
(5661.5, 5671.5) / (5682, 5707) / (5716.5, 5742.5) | 0.36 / 15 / 15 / 15.6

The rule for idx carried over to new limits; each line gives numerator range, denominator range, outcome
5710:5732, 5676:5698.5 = 1.03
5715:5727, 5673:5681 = 1.02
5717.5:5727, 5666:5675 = 1.04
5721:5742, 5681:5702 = 1.05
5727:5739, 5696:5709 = 1.05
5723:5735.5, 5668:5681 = 1.04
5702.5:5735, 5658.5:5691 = 1.03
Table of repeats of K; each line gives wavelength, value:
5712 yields 14.63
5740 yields 15.63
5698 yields 15.17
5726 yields 15.48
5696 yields 15.31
